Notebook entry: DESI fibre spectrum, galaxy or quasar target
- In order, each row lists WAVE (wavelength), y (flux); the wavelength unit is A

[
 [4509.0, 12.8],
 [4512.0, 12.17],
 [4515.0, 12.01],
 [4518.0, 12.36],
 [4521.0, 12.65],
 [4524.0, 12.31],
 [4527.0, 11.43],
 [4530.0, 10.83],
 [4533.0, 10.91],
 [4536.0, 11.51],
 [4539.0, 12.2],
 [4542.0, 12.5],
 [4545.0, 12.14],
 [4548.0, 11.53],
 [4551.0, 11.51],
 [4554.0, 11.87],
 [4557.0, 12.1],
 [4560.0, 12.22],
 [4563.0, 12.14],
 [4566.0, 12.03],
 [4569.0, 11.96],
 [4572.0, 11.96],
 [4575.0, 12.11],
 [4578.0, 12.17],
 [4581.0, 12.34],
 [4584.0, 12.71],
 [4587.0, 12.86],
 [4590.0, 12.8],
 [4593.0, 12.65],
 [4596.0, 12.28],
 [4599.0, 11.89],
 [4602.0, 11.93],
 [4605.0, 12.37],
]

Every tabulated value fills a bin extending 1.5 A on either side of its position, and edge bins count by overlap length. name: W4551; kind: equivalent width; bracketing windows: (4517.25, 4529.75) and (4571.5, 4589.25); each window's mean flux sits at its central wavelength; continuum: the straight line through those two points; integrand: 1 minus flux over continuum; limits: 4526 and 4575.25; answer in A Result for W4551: 1.6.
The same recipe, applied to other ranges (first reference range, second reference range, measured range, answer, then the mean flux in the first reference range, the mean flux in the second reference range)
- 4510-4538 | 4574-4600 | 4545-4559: 0.3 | 11.8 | 12.4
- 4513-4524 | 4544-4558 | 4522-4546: 0.7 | 12.3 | 11.8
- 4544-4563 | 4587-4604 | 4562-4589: -0.3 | 11.9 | 12.4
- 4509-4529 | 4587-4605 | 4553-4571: 0.3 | 12.2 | 12.4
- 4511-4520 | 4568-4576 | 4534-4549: 0.2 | 12.2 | 12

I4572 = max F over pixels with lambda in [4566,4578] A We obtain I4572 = 12.17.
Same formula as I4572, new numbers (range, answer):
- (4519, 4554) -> 12.65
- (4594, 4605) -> 12.37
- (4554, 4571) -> 12.22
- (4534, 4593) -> 12.86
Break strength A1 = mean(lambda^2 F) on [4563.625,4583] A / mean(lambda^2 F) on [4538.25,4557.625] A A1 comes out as 1.02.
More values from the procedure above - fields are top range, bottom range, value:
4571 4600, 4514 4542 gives 1.07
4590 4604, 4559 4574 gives 1.03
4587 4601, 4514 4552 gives 1.08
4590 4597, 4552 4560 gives 1.06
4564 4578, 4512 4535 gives 1.04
